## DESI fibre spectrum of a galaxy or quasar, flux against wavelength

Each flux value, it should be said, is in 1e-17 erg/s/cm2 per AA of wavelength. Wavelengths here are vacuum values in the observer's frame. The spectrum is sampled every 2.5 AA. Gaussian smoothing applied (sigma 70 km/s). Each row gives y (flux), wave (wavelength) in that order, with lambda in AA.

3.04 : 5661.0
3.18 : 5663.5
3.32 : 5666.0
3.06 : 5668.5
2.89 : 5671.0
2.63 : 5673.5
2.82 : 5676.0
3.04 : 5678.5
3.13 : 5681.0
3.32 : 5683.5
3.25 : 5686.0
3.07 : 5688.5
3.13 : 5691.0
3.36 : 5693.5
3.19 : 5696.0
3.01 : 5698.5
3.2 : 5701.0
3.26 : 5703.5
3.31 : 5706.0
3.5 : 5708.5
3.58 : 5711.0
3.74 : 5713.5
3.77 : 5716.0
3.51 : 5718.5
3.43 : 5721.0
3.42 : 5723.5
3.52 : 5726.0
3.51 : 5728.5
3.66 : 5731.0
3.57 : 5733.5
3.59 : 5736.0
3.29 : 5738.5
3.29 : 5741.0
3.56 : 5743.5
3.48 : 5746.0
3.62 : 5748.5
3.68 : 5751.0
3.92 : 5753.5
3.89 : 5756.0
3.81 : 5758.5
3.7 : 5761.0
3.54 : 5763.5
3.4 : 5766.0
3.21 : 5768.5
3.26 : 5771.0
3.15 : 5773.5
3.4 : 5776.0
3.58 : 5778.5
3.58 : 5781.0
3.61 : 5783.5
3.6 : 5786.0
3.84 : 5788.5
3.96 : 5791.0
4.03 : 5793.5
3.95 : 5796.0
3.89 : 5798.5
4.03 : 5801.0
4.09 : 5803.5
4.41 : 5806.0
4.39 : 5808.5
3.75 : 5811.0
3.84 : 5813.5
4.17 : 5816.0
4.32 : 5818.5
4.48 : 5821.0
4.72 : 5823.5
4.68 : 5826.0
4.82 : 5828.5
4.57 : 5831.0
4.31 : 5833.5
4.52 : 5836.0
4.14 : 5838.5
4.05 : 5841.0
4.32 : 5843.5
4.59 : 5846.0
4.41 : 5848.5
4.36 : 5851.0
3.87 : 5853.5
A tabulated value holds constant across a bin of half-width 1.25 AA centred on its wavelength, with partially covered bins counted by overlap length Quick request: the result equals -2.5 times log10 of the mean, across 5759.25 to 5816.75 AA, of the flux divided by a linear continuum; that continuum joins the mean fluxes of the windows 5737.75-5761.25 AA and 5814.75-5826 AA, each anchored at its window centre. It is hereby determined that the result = 0.09 mag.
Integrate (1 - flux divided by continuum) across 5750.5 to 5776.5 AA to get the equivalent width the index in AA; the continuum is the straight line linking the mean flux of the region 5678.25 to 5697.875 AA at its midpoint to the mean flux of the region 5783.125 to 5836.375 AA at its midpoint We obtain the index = 1.77 AA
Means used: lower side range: 3.19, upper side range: 4.18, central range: 3.54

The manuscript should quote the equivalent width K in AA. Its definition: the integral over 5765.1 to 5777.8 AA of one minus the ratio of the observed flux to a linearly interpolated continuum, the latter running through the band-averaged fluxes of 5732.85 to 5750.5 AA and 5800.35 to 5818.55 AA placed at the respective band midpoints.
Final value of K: 1.6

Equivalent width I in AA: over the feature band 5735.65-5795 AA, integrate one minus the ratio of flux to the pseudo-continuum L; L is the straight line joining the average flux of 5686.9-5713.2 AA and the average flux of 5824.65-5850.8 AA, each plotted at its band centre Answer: 3.7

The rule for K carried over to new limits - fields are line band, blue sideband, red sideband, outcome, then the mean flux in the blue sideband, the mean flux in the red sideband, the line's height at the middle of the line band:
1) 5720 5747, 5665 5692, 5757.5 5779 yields -1.58 AA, 3.06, 3.44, 3.29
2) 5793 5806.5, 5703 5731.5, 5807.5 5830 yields 0.48 AA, 3.52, 4.35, 4.2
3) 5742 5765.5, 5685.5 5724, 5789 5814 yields 0.16 AA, 3.36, 4.03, 3.7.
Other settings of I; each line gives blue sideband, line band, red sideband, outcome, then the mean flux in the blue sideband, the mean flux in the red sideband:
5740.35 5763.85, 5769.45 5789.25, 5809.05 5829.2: 2.3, 3.66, 4.34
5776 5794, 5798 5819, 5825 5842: -0.2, 3.71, 4.44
